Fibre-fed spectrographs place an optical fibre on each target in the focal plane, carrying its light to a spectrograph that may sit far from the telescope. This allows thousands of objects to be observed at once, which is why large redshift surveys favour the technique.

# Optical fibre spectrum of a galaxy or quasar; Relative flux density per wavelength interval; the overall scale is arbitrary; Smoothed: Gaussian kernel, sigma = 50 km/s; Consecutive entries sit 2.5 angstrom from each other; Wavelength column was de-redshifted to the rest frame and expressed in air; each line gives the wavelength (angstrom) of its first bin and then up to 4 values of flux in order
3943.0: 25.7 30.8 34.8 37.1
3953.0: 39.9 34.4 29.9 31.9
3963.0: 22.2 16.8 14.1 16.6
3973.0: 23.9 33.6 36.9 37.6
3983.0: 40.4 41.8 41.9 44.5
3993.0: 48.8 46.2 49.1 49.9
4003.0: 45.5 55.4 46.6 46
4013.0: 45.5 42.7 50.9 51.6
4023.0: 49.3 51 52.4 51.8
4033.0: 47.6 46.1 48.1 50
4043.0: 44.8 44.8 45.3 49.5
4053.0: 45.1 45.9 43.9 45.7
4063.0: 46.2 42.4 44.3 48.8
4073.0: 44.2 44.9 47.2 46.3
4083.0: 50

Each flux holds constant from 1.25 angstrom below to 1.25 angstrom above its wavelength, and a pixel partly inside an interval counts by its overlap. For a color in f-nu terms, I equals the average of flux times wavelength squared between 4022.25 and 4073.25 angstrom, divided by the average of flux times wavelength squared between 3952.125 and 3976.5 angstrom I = 1.88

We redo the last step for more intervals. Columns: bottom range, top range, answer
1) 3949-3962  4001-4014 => 1.43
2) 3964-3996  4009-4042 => 1.47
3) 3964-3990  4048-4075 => 1.55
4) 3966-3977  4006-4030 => 2.26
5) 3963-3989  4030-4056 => 1.63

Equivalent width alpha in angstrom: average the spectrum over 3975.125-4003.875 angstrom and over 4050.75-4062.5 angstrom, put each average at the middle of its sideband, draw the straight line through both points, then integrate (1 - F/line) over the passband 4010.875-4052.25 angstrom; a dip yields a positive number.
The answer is -3.2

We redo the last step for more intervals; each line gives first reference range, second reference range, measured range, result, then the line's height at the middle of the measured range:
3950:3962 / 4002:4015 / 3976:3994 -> 0.2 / 41.6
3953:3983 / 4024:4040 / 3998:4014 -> -3.0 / 40.8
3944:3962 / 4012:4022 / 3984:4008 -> -2.0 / 43.2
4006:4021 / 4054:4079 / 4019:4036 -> -1.2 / 46.9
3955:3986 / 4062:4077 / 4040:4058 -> -1.9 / 41.8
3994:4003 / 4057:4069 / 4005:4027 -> -0.7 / 47.1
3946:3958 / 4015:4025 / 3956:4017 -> 7.4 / 42.5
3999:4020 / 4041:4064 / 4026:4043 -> -0.9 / 46.7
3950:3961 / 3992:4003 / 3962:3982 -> 7.4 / 40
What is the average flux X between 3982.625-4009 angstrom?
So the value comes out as 46.6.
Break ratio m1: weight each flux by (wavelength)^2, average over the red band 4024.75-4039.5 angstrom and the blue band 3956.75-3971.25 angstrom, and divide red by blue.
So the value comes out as 2.32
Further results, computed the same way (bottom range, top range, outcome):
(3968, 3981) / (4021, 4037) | 1.84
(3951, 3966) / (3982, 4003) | 1.53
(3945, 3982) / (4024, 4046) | 1.71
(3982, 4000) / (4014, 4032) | 1.13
